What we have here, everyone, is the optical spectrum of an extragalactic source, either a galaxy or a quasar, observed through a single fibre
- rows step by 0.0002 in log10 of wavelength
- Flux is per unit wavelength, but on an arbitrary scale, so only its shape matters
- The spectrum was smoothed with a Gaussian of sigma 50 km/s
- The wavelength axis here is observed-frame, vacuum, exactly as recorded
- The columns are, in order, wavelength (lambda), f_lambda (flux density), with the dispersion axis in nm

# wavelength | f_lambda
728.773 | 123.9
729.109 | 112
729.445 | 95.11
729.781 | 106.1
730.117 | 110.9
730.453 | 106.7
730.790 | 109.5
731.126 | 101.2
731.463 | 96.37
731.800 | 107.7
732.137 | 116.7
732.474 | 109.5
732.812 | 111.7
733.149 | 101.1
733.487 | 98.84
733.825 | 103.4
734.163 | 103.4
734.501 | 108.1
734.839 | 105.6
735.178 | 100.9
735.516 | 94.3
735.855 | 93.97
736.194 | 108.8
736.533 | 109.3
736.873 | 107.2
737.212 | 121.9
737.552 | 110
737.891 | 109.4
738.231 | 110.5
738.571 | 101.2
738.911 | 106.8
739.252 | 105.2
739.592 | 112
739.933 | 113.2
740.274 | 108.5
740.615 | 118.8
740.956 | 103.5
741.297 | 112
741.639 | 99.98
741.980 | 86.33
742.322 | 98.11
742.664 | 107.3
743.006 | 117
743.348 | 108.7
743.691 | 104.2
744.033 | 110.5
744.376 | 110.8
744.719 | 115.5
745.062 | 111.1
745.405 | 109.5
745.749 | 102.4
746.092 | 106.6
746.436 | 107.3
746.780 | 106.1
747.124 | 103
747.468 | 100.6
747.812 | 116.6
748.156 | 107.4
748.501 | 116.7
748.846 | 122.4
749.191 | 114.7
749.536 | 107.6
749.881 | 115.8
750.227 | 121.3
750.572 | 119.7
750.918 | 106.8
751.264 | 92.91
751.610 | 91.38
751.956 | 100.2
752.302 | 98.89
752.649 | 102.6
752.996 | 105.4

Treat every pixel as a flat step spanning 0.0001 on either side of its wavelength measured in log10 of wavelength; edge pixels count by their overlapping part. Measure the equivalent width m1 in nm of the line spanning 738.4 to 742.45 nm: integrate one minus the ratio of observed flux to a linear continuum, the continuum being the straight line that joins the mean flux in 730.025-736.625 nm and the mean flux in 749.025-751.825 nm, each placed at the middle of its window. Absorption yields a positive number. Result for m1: 0.03 nm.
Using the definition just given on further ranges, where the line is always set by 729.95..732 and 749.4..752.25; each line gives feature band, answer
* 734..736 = 0.088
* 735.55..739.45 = -0.048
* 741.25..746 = -0.013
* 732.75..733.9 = 0.029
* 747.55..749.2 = -0.129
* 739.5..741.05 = -0.080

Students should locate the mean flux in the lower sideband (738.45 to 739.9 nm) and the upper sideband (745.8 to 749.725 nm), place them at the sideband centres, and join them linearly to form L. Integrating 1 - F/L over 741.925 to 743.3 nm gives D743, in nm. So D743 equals 0.05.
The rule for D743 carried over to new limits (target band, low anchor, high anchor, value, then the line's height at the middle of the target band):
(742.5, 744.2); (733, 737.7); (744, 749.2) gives -0.018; 108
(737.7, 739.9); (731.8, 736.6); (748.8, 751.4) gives -0.020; 107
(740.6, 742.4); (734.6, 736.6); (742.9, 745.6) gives 0.098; 108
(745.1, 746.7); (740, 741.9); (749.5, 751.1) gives 0.066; 111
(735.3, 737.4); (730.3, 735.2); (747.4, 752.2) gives 0.011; 106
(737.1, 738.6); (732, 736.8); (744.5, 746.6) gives -0.073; 106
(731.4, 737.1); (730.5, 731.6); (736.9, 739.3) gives 0.054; 106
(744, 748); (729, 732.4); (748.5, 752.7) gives -0.014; 108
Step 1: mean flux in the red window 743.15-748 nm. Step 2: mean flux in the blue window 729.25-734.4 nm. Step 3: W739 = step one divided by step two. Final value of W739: 1.0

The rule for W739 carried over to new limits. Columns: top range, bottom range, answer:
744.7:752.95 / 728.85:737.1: 1.03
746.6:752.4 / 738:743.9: 1.02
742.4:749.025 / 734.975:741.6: 1.02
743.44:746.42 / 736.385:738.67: 0.99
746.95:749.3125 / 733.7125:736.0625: 1.10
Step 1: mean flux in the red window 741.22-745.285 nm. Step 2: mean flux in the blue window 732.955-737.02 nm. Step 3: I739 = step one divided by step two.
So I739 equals 1.04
